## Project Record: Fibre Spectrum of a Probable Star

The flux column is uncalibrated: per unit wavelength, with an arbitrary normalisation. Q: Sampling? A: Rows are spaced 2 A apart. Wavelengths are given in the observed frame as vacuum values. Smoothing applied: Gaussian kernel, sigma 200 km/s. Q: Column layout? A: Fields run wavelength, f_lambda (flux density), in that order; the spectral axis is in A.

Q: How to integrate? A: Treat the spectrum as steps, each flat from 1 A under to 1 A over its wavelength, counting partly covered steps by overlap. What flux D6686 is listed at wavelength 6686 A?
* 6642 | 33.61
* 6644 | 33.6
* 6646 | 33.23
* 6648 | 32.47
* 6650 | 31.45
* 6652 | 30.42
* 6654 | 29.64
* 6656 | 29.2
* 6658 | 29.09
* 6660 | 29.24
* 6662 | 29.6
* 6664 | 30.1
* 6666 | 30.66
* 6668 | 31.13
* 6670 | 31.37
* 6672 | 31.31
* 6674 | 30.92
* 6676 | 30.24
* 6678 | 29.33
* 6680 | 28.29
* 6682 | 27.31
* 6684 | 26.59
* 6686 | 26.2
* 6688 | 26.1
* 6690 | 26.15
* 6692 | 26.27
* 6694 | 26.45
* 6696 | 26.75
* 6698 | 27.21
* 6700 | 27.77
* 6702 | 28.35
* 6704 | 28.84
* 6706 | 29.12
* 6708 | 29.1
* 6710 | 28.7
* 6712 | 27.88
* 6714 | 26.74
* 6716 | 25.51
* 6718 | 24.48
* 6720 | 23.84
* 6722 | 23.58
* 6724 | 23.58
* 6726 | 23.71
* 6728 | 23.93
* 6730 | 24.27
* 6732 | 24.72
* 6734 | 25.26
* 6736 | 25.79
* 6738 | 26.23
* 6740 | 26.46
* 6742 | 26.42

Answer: 26.2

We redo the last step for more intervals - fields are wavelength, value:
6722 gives 23.58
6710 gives 28.7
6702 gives 28.35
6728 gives 23.93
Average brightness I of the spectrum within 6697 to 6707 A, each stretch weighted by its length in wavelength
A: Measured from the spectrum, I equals 28.3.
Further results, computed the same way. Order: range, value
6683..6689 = 26.3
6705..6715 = 28.3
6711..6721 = 25.7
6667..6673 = 31.3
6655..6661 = 29.2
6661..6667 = 30.1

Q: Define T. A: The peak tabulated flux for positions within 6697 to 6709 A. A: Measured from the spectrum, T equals 29.12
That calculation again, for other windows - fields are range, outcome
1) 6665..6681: 31.37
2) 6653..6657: 29.64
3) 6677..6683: 29.33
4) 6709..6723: 28.7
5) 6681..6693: 27.31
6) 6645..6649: 33.23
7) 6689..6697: 26.75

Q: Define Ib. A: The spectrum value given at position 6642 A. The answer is 33.61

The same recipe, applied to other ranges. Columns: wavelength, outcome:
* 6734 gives 25.26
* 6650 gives 31.45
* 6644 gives 33.6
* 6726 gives 23.71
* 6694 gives 26.45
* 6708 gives 29.1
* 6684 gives 26.59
